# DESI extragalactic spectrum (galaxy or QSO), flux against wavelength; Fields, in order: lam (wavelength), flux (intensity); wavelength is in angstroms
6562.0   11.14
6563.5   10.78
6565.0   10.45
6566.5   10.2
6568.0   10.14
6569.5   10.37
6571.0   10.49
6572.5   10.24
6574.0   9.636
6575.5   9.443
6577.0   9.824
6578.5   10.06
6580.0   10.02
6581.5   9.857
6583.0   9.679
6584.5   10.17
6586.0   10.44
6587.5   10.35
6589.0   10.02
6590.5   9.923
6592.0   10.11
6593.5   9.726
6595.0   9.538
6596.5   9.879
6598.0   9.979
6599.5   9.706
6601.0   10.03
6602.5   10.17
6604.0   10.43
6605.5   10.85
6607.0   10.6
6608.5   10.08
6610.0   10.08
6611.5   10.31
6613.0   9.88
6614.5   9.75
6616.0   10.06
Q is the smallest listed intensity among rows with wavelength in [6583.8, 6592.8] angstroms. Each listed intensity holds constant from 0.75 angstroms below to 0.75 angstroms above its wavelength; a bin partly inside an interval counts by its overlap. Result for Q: 9.923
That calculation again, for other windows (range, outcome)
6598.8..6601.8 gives 9.706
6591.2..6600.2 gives 9.538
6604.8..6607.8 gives 10.6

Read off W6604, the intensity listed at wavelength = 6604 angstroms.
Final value 10.43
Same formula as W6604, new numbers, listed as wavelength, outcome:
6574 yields 9.636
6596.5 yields 9.879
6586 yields 10.44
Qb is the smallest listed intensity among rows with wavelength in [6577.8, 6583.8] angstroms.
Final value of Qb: 9.679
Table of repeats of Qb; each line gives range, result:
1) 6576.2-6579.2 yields 9.824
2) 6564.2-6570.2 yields 10.14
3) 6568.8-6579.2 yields 9.443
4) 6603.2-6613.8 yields 9.88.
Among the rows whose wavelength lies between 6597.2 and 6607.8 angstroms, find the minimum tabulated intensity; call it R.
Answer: 9.706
